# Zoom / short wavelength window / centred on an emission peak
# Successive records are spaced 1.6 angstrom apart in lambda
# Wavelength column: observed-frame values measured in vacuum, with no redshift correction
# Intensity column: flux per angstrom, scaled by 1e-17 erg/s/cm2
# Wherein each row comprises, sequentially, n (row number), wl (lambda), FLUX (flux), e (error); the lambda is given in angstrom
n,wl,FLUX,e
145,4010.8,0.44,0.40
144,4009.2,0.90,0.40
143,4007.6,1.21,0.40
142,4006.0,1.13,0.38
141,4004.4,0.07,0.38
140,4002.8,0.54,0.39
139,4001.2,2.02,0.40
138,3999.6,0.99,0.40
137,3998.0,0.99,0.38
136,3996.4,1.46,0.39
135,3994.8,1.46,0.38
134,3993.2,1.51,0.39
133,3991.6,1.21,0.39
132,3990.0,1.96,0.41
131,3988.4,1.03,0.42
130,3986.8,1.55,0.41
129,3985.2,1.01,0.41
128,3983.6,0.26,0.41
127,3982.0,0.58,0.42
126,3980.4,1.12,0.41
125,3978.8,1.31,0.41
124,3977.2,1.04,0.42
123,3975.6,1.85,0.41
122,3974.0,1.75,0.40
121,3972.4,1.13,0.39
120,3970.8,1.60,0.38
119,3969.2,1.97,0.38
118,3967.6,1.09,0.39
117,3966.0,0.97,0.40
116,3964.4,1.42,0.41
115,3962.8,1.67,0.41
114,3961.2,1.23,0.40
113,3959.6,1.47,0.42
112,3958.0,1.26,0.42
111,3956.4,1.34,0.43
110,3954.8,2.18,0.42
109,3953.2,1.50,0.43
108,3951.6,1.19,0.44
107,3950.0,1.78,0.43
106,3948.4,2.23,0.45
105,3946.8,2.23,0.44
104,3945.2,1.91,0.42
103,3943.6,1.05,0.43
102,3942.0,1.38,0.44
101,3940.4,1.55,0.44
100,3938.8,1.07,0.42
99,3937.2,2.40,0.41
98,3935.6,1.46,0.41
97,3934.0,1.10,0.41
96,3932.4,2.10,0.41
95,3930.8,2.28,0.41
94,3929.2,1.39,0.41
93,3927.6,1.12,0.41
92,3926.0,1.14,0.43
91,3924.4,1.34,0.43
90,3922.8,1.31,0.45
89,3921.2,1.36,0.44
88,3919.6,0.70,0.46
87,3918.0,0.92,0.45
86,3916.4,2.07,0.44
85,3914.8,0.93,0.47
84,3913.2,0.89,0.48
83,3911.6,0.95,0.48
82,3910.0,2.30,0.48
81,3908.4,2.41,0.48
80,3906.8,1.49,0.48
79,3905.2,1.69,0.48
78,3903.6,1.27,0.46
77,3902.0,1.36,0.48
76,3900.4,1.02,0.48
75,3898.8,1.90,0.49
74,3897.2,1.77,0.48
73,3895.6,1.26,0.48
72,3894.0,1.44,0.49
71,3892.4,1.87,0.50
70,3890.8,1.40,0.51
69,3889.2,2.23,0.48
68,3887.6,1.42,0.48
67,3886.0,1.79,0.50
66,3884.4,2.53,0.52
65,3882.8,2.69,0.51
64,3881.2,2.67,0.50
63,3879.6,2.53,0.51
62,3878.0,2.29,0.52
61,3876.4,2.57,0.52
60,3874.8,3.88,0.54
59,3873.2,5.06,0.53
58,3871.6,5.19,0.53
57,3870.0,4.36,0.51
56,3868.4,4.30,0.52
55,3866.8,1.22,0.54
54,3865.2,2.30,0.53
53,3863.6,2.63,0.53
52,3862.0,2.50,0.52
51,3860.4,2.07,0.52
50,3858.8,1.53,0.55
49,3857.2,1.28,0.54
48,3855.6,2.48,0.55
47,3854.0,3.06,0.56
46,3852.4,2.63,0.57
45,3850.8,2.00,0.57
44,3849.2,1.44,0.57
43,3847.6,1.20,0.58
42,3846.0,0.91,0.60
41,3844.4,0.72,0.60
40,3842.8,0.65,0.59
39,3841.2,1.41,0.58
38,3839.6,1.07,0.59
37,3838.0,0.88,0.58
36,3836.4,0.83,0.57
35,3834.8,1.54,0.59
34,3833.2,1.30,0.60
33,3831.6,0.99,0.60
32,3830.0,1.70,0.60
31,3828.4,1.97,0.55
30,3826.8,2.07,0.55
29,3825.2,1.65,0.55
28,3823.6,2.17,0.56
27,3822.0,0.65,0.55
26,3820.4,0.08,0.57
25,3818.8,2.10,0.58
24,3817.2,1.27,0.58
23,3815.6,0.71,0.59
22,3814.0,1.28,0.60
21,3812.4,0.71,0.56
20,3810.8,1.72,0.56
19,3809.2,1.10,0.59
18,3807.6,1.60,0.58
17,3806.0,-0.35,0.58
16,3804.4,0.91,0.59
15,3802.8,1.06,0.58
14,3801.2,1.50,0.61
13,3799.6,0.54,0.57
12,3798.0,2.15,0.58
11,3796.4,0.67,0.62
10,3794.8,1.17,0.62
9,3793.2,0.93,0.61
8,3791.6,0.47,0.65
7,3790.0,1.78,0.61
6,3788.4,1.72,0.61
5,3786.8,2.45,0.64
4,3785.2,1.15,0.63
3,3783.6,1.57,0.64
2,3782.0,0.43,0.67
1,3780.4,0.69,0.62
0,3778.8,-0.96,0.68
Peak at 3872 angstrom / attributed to Lyman alpha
